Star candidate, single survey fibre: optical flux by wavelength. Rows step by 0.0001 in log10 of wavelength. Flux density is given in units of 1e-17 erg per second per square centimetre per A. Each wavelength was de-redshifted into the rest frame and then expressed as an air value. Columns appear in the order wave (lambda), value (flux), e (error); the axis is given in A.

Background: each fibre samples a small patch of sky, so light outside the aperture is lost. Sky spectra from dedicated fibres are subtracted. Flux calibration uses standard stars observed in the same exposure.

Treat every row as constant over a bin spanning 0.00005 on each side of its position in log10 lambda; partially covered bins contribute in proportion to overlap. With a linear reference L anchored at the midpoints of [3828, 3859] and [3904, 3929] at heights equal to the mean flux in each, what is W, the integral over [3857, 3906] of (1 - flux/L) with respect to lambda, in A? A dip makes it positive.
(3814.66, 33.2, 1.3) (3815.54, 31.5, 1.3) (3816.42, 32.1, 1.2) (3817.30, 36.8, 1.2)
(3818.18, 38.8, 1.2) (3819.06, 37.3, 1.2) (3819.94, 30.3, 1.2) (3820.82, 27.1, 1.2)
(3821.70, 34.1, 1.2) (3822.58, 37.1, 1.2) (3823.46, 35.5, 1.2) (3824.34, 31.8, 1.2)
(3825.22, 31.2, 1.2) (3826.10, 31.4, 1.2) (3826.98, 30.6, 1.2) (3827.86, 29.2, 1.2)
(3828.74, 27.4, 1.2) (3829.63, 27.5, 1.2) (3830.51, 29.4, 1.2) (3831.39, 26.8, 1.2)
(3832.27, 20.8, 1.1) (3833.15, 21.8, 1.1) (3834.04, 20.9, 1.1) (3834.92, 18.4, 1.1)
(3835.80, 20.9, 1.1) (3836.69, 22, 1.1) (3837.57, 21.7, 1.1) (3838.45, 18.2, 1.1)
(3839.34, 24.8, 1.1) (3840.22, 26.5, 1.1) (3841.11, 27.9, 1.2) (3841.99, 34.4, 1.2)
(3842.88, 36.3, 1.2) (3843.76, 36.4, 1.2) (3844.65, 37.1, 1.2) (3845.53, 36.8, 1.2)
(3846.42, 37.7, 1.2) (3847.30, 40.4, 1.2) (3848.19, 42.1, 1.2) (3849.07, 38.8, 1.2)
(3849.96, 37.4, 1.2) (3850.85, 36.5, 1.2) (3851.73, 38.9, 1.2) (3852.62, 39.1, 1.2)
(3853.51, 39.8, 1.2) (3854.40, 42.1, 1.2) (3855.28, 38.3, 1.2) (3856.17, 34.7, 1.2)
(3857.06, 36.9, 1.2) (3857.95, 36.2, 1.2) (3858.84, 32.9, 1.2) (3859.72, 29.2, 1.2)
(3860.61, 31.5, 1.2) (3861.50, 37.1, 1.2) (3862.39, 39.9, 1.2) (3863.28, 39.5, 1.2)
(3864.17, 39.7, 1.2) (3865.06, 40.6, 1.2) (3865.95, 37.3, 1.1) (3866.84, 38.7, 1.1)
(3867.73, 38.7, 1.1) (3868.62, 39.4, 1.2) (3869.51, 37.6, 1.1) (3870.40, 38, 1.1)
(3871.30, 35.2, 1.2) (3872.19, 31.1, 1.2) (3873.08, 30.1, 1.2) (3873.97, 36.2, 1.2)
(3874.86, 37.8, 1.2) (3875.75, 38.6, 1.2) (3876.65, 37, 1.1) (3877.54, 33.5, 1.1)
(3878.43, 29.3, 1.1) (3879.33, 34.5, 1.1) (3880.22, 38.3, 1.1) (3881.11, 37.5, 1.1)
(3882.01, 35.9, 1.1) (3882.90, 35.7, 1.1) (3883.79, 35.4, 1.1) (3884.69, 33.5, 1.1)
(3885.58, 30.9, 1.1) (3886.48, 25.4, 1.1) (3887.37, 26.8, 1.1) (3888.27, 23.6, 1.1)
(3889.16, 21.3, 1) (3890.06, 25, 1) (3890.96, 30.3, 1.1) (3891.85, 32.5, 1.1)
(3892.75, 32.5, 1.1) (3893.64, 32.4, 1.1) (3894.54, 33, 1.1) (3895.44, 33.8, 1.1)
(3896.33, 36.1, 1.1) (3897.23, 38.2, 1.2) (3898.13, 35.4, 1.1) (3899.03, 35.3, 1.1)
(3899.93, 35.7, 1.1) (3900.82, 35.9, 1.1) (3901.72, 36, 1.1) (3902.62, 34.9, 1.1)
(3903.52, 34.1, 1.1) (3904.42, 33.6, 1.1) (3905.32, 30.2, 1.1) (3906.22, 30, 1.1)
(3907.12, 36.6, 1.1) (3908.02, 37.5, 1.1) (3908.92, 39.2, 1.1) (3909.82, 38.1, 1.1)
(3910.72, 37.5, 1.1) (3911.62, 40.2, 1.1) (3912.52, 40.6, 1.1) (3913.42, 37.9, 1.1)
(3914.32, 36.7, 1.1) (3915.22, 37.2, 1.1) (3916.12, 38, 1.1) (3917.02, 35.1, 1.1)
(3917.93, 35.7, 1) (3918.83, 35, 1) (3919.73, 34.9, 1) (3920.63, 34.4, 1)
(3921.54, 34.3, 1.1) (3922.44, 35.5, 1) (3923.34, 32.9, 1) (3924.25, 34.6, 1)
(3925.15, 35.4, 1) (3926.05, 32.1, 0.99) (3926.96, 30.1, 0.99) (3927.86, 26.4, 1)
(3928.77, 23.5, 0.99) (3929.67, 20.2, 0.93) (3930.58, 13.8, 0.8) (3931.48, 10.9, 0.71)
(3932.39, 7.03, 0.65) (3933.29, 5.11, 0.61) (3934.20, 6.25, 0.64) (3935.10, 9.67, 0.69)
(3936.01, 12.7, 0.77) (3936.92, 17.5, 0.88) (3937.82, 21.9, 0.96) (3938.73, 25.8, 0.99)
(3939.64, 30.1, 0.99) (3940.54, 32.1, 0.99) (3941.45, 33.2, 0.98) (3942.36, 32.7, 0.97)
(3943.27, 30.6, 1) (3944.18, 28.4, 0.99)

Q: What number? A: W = -1.4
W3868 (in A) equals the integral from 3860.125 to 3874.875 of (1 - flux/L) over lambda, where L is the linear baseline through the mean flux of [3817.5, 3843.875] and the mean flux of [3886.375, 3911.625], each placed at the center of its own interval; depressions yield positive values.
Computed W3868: -2.8 A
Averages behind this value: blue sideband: 28.5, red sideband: 33.1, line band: 36.9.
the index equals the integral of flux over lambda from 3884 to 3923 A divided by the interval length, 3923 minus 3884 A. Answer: 34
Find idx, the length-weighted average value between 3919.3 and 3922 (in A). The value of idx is 34.5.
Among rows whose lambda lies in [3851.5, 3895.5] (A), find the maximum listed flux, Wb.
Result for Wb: 42.1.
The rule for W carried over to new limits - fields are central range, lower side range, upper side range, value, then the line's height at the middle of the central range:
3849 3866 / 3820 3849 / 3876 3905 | -3.45 A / 31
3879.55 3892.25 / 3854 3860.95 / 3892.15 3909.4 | 1.46 A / 34.9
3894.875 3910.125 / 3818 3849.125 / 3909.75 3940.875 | -3.70 A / 28.4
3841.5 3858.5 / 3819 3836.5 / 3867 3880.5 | -3.22 A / 31.8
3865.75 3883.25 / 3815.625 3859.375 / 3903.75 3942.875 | -2.96 A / 30.8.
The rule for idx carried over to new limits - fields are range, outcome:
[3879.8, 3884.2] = 36.6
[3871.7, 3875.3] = 33.9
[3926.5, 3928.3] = 28.2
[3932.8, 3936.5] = 8.5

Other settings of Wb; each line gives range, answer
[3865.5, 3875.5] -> 39.4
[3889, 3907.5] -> 38.2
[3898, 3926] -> 40.6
